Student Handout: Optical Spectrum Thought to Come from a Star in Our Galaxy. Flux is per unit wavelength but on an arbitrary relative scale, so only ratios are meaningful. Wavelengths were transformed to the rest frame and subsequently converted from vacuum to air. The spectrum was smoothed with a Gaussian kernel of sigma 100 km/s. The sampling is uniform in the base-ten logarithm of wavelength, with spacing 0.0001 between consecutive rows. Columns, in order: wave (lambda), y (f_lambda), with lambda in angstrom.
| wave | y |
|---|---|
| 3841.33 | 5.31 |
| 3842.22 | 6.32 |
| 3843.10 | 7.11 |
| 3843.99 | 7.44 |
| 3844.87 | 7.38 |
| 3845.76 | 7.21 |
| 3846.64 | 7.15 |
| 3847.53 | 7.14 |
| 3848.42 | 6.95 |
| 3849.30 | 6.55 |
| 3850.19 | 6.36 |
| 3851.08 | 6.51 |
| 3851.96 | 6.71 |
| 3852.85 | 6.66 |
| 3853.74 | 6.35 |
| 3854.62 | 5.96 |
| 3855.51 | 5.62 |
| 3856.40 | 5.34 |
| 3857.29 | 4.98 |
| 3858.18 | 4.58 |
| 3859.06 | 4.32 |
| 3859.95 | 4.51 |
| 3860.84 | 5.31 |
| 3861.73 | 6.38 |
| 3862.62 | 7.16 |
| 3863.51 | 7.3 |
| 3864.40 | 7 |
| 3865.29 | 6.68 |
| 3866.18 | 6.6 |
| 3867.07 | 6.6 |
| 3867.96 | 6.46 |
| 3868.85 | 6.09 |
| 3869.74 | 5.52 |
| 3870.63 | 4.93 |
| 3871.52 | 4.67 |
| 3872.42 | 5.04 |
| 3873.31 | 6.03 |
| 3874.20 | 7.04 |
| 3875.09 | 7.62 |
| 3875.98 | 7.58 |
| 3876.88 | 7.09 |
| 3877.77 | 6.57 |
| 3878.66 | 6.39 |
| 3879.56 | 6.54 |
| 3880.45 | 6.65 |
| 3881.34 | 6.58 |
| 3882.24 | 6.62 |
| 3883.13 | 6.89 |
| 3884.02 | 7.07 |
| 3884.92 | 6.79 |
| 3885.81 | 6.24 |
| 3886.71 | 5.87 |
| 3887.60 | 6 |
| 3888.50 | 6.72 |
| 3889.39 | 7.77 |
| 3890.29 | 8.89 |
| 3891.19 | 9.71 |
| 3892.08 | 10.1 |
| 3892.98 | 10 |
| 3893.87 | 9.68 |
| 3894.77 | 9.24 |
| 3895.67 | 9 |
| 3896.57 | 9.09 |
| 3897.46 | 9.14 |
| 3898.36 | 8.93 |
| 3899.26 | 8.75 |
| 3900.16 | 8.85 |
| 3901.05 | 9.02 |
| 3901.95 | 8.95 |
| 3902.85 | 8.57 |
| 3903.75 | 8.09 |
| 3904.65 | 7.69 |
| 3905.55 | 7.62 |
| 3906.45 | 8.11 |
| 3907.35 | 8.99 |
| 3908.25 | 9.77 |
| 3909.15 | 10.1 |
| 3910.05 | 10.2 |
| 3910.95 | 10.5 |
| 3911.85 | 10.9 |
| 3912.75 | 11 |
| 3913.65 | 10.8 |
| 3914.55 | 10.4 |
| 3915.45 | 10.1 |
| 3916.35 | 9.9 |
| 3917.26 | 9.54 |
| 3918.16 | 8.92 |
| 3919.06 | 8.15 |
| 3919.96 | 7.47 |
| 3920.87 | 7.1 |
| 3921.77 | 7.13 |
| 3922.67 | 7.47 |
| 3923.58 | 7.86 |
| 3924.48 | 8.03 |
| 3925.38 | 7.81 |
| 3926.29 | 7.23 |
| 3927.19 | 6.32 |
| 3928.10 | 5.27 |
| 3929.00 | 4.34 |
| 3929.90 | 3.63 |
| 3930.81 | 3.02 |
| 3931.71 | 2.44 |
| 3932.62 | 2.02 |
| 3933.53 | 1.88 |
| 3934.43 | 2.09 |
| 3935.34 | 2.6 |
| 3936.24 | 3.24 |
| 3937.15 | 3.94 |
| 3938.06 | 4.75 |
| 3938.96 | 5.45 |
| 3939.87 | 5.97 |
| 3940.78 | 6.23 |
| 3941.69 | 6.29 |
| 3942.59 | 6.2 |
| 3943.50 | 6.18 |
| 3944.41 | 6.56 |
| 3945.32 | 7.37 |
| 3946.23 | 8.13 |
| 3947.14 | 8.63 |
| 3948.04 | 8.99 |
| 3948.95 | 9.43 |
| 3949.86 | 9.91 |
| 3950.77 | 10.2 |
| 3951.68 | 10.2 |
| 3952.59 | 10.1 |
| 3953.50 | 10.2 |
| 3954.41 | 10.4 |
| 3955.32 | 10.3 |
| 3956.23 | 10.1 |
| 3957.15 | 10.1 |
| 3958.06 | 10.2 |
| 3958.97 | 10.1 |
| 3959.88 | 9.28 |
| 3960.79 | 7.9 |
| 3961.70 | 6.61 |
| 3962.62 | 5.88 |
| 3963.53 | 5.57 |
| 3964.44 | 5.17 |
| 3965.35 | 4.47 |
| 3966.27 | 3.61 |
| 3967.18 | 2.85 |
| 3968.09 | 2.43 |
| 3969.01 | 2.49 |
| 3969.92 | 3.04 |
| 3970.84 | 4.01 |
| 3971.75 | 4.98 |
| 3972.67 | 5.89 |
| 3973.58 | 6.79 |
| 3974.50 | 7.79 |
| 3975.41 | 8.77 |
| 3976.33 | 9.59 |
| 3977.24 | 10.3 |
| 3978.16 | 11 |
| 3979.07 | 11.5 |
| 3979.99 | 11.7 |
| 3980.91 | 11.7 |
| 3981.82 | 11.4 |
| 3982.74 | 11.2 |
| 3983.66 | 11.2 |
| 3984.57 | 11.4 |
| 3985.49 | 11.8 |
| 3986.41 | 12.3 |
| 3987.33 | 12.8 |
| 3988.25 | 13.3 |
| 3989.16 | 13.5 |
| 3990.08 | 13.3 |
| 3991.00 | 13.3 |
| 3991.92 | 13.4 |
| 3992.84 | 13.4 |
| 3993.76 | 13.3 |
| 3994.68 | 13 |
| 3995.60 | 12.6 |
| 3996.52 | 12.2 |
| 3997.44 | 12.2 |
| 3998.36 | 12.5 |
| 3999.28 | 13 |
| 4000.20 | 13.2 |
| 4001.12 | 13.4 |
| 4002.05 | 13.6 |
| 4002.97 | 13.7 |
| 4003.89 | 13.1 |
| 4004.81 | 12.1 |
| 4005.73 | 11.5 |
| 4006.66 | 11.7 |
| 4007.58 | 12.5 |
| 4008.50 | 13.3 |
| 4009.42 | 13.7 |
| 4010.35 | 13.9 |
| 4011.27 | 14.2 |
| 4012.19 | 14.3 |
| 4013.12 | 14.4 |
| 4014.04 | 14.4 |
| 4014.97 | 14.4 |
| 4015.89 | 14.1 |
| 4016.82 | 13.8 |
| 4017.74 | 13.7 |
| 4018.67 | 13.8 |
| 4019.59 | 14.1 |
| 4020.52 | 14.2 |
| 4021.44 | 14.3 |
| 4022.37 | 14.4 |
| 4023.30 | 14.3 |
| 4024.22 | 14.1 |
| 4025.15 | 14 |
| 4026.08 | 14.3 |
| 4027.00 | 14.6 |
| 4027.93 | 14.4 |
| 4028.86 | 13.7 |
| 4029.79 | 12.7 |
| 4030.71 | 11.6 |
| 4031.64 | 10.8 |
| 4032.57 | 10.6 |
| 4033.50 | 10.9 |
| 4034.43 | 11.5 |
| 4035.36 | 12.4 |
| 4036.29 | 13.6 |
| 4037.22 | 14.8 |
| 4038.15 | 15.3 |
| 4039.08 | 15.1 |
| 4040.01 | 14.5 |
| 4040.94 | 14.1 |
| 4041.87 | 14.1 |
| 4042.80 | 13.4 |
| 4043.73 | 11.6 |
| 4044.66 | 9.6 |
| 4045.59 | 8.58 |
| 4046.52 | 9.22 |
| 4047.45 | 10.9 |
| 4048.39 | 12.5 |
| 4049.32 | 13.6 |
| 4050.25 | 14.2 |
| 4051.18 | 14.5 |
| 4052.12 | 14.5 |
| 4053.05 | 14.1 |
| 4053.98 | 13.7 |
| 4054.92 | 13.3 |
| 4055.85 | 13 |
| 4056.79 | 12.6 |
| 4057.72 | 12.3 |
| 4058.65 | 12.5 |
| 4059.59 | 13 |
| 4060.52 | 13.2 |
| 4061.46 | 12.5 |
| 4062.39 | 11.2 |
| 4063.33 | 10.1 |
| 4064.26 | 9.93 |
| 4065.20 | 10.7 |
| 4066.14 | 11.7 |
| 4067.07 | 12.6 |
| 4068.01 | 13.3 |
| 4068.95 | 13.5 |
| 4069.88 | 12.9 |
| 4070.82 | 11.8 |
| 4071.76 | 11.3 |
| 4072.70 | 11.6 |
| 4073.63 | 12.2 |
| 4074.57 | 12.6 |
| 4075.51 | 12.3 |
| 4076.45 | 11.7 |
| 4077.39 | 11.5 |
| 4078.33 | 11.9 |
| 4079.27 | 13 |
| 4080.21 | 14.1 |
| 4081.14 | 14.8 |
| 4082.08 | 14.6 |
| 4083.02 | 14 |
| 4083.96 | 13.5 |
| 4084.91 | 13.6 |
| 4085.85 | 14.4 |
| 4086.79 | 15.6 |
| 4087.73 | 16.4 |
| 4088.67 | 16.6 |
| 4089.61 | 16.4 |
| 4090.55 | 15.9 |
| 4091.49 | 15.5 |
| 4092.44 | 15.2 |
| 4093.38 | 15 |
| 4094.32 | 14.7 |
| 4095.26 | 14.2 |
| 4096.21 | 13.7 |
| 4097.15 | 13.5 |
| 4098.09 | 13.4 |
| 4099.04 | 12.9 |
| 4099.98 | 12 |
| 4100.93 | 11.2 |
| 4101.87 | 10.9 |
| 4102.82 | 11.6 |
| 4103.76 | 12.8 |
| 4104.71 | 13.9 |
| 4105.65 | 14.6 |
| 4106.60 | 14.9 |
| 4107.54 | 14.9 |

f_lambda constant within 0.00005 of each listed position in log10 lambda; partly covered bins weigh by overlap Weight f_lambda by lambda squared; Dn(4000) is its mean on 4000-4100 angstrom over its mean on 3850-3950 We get 2.02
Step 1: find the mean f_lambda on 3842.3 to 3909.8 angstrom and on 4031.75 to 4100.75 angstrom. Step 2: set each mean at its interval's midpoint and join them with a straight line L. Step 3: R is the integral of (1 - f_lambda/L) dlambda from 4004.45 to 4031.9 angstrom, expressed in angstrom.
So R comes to -4.8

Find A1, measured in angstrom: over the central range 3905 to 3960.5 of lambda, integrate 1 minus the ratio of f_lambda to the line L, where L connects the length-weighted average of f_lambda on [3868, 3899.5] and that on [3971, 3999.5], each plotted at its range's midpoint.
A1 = 9.1 angstrom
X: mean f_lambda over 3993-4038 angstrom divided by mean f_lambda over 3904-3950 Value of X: 1.87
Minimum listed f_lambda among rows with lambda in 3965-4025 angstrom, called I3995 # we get 2.43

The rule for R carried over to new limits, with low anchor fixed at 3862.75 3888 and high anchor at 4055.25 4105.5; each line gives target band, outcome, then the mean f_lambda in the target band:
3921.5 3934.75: 4.92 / 5.1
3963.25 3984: 5.24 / 7.28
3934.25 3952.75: 4.09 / 6.8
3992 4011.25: -4.32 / 12.9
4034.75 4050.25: -1.11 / 12.7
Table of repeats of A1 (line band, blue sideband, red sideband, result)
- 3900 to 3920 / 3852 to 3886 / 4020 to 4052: -3.67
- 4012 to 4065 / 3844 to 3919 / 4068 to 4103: -4.16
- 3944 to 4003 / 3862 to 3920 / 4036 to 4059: 5.79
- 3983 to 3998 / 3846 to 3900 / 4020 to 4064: -2.13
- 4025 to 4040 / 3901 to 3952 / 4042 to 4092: -2.11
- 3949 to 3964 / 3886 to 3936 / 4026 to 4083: 0.16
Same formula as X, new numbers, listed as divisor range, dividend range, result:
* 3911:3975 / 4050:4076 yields 1.82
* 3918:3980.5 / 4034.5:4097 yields 1.93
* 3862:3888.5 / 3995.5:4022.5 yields 2.07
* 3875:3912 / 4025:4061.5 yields 1.57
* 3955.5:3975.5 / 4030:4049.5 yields 1.96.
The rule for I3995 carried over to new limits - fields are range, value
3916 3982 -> 1.88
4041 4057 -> 8.58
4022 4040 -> 10.6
